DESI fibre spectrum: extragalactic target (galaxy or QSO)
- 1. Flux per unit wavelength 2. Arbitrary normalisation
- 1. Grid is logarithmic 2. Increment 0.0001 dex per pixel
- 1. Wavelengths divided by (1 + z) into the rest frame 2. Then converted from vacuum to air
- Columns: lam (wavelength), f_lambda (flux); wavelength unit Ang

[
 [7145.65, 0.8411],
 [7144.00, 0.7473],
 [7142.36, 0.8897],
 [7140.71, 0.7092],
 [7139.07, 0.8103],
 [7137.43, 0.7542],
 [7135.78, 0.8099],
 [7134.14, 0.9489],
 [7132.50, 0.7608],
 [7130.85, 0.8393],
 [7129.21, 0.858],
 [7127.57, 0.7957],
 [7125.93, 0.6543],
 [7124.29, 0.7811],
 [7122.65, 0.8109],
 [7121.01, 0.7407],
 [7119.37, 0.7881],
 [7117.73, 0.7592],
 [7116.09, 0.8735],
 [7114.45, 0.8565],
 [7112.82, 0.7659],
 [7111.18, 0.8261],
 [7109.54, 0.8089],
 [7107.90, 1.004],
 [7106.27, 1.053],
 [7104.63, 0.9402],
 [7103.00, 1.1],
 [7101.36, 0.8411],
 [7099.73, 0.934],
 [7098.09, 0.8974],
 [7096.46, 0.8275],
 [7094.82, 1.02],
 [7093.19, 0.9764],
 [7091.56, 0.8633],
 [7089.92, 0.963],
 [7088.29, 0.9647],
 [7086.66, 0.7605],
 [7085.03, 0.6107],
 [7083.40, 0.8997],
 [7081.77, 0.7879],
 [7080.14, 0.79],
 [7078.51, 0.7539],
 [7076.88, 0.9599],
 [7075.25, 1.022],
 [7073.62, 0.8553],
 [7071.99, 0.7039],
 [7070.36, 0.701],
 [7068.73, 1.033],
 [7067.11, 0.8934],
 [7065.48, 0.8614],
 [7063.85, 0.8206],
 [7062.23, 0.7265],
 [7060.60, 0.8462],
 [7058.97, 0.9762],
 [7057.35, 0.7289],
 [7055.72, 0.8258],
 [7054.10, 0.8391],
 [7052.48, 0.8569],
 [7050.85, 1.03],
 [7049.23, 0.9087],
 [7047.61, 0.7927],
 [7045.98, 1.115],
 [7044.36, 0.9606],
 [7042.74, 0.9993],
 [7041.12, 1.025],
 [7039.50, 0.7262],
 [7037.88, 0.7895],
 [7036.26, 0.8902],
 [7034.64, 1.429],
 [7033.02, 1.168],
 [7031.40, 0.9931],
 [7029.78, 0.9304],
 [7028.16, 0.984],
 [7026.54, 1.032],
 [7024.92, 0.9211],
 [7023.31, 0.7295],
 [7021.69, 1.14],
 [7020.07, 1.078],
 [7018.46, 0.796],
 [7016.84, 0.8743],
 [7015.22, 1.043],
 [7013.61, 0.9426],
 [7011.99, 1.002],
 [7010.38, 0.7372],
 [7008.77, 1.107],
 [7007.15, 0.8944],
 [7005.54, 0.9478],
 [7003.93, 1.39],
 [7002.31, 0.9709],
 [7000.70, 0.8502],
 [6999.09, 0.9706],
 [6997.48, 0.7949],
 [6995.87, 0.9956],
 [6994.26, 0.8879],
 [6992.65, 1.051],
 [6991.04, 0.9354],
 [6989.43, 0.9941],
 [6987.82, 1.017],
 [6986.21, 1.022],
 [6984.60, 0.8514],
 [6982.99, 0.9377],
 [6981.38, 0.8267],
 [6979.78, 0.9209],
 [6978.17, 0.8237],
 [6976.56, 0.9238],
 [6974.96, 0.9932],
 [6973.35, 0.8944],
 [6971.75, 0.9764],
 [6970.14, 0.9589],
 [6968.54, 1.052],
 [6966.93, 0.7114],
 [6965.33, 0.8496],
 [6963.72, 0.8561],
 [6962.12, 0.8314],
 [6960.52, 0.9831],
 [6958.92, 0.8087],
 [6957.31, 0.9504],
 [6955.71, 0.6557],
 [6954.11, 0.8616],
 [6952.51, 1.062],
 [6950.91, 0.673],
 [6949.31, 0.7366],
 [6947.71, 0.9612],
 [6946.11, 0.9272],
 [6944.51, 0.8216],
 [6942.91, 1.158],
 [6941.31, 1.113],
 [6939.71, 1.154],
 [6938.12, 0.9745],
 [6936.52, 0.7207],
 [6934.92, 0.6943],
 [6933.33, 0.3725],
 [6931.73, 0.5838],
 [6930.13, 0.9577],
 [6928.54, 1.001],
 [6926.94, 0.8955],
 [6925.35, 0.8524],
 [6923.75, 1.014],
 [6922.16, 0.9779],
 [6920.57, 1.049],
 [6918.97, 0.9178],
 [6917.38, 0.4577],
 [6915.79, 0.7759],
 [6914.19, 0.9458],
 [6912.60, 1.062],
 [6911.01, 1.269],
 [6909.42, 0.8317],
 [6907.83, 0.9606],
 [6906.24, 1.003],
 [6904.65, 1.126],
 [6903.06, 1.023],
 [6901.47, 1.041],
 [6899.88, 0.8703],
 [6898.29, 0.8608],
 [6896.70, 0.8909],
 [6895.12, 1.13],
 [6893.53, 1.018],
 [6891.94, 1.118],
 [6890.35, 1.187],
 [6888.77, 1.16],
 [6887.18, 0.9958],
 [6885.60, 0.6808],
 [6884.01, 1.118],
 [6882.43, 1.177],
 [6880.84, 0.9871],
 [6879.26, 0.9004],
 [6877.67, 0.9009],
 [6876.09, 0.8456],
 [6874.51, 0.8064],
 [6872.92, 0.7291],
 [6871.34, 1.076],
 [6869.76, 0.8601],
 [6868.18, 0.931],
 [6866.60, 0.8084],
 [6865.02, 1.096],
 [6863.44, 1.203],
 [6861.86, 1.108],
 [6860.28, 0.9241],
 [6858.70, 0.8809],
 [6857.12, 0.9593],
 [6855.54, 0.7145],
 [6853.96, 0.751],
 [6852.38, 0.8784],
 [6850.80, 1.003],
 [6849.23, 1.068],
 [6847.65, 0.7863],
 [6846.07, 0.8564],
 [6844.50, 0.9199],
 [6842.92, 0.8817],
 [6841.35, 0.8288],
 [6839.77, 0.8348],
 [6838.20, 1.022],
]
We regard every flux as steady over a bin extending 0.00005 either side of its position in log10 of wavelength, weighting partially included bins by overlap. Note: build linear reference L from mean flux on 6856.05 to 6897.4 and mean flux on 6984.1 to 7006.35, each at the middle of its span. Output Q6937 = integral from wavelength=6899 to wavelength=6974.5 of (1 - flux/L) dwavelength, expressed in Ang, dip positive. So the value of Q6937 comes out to 5.95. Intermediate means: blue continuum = 0.979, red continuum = 0.979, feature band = 0.902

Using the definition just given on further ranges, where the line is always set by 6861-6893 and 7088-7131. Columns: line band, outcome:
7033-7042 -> -0.8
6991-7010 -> -1.1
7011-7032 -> -1.0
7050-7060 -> 0.2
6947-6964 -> 1.7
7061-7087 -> 1.9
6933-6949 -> 0.9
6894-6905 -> -0.2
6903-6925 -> 0.3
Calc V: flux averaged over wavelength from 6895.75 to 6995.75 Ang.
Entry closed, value 0.909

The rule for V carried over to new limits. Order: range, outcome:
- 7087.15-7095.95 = 0.945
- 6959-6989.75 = 0.913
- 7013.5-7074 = 0.92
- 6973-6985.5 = 0.897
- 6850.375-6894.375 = 0.958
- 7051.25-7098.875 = 0.855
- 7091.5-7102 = 0.913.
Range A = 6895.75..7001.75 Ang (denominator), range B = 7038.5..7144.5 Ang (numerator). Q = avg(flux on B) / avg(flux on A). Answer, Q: 0.94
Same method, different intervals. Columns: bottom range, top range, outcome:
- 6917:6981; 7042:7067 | 1.01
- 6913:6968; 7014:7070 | 1.08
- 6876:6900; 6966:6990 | 0.93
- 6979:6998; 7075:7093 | 0.91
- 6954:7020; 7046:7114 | 0.94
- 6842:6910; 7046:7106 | 0.92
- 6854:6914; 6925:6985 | 0.90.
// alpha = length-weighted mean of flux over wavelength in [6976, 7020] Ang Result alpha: 0.947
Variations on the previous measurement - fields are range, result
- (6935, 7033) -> 0.934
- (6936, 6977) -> 0.909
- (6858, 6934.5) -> 0.944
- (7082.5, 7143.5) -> 0.851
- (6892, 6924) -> 0.964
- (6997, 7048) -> 0.972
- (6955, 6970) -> 0.861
